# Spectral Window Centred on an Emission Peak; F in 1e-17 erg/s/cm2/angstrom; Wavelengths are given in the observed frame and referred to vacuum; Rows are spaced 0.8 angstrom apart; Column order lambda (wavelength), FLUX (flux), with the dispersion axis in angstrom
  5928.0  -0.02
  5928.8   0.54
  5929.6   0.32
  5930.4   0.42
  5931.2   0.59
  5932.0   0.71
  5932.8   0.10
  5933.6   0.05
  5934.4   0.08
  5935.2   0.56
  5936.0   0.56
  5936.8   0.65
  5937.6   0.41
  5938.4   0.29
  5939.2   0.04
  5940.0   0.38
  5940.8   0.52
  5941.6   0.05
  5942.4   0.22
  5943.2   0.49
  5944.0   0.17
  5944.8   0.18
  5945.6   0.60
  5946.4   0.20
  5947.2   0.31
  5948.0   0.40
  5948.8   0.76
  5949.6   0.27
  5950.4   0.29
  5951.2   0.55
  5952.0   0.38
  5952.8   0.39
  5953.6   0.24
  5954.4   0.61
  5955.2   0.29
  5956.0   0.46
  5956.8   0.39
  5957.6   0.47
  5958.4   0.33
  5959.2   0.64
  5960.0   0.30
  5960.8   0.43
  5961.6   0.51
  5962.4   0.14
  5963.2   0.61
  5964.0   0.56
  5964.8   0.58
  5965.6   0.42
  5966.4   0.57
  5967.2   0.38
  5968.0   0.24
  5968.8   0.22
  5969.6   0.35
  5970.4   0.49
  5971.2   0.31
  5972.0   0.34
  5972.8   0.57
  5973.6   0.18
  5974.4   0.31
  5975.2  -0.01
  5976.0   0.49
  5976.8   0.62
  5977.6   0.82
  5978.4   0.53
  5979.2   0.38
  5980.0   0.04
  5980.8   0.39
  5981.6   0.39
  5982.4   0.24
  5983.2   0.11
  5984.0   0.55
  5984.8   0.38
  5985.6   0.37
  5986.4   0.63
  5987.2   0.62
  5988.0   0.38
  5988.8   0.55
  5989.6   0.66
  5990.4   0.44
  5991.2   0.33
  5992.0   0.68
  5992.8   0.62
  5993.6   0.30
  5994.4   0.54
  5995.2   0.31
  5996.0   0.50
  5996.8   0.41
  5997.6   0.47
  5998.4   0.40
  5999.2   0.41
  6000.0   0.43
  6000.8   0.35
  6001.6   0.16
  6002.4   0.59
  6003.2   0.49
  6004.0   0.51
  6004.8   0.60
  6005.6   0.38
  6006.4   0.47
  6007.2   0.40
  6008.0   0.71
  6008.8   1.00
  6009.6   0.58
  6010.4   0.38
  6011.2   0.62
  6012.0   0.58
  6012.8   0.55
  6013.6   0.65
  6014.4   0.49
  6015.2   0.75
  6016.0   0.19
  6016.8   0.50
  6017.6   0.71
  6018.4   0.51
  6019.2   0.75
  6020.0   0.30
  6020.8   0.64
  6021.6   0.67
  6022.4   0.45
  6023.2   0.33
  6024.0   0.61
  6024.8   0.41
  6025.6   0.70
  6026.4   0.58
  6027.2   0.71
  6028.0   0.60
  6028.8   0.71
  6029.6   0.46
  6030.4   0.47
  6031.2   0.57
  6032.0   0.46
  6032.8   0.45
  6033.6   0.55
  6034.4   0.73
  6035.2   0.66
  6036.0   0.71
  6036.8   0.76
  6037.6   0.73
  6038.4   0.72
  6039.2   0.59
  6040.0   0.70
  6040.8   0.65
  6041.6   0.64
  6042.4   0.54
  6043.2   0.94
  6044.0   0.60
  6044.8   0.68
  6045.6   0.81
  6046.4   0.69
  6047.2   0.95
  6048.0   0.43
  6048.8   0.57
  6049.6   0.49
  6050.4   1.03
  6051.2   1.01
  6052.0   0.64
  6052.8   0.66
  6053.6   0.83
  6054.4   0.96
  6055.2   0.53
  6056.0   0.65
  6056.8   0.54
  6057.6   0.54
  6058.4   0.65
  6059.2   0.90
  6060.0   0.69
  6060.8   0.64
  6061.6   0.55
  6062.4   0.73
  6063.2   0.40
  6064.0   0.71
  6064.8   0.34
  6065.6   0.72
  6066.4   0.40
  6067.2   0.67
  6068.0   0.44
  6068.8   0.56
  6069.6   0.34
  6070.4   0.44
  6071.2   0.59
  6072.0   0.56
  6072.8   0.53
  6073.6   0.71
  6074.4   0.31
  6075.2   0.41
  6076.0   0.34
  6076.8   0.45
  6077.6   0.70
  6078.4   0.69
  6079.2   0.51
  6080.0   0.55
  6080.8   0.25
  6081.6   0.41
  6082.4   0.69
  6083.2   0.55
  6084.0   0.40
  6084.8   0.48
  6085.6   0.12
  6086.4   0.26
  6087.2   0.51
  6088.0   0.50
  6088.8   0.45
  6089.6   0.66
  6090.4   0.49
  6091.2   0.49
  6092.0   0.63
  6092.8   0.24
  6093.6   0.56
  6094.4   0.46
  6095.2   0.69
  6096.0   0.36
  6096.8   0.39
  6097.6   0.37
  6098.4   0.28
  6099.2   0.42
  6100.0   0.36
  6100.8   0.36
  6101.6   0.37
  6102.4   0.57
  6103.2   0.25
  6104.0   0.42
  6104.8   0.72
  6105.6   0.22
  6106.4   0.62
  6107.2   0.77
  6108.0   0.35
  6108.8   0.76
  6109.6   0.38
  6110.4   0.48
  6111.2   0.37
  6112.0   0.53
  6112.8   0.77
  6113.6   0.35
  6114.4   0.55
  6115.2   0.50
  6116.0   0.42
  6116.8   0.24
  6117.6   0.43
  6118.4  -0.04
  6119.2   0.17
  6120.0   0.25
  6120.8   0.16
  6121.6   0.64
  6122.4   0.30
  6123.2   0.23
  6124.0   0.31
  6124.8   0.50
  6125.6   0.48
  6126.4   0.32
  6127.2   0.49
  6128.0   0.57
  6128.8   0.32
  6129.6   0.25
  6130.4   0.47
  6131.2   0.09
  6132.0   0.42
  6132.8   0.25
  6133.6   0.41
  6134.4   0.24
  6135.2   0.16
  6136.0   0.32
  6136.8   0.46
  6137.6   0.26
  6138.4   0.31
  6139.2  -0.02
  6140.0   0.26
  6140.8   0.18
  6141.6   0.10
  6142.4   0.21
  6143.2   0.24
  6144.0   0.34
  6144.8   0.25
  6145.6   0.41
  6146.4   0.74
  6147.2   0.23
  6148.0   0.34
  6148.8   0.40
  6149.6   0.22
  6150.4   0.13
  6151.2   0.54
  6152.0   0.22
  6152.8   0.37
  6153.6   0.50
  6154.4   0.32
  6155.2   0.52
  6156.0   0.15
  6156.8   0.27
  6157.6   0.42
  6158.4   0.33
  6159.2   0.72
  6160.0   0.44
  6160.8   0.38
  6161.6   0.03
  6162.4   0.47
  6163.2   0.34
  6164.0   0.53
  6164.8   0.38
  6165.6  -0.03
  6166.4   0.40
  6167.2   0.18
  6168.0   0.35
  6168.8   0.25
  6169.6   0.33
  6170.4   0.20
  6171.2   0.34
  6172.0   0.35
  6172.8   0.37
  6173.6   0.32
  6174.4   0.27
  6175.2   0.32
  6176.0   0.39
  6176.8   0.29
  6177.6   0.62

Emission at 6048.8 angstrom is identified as Mg II 2798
